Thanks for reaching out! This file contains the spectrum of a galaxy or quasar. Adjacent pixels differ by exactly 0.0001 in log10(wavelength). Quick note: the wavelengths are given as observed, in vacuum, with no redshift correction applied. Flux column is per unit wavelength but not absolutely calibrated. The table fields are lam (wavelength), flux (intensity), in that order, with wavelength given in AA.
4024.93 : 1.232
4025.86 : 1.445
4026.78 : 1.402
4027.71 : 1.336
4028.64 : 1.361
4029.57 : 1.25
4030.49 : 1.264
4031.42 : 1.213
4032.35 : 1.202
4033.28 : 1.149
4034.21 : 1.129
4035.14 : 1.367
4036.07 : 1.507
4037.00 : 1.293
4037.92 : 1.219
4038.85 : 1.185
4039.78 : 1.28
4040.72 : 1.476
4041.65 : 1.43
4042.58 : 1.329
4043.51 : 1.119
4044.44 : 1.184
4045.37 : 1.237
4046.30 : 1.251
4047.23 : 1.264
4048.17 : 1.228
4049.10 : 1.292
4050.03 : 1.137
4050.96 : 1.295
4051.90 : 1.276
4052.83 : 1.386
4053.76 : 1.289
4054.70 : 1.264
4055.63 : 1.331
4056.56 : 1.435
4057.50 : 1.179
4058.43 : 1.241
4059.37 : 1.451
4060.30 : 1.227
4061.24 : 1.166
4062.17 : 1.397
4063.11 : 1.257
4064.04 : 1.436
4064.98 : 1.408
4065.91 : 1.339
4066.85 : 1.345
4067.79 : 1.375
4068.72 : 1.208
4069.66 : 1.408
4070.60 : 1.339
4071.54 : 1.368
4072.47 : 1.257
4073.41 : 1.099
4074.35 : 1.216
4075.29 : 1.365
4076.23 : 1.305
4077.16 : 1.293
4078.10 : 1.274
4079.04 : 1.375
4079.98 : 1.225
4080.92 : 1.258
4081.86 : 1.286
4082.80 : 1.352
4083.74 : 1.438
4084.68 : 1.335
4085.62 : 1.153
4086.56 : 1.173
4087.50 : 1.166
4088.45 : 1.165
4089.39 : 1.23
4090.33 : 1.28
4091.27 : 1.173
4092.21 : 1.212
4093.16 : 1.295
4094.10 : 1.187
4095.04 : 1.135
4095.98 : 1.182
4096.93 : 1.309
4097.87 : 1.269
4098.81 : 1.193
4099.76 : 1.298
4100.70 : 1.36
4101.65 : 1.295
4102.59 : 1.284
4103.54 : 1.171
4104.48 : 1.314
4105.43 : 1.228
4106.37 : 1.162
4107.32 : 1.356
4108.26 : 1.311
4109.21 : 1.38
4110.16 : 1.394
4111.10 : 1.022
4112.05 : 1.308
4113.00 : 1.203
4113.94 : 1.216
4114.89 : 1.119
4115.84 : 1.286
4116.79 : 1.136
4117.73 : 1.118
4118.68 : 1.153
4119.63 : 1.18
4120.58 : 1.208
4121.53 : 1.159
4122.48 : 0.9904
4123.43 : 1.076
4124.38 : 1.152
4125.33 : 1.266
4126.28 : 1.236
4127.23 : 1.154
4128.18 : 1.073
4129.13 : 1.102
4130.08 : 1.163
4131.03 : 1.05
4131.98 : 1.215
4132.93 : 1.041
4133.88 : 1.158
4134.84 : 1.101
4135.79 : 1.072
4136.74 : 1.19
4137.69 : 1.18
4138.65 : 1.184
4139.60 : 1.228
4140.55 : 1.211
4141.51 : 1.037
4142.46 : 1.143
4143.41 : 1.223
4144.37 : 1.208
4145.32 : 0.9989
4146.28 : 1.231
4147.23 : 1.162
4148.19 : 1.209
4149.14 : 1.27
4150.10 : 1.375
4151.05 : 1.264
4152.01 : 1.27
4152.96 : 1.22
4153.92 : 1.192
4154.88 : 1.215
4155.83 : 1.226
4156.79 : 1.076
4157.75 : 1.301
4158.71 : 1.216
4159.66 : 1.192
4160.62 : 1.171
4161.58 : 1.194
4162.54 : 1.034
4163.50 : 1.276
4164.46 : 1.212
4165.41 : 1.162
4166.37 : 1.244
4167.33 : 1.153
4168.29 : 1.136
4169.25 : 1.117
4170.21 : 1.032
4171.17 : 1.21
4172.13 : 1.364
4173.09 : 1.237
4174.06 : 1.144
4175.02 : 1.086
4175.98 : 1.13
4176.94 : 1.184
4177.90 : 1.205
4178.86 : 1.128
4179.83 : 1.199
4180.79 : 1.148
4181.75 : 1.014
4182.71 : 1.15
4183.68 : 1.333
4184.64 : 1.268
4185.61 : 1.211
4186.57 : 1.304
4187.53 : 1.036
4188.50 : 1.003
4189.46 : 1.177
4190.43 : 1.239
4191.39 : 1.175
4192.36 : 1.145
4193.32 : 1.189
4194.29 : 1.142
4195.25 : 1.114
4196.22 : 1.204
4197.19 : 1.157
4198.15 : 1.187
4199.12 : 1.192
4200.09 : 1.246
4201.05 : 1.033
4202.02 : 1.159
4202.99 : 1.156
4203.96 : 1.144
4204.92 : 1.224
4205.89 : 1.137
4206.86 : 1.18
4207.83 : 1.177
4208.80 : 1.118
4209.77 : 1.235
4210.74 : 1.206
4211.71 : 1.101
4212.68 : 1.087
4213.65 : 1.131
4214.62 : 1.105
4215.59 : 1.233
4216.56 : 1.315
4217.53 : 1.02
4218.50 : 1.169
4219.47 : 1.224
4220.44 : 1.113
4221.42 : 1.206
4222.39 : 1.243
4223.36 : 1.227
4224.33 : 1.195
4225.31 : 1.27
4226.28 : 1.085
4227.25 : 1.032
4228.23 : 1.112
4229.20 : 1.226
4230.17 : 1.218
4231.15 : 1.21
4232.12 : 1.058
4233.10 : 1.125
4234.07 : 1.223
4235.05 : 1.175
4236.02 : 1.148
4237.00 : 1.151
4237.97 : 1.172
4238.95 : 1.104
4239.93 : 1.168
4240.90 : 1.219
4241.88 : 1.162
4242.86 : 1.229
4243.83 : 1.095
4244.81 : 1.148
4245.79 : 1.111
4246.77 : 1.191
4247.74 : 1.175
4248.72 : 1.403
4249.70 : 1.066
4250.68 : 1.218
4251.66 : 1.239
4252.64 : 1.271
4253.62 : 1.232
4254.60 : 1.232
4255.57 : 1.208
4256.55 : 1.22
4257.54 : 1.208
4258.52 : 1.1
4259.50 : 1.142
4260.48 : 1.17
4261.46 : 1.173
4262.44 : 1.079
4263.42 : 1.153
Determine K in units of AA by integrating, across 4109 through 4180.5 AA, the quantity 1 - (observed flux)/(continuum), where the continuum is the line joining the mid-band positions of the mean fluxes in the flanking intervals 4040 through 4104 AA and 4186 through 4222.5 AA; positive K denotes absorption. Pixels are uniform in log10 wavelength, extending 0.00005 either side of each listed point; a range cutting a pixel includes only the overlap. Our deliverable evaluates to 2.2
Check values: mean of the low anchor 1.28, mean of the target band 1.18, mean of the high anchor 1.16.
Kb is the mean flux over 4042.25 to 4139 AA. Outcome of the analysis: 1.24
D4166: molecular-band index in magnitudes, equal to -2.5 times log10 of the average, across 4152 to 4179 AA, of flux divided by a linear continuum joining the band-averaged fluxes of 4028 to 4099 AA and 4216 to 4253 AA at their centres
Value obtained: 0.03 mag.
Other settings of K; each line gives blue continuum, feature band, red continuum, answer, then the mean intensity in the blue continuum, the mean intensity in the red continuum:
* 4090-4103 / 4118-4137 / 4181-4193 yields 1.3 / 1.25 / 1.17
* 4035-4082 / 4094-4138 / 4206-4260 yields 2.2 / 1.3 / 1.17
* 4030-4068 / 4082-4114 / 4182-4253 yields 0.1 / 1.29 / 1.17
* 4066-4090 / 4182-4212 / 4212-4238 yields 0.4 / 1.28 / 1.17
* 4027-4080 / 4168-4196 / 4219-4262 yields 1.1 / 1.29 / 1.18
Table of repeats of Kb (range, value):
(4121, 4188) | 1.17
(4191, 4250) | 1.17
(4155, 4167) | 1.19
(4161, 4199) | 1.17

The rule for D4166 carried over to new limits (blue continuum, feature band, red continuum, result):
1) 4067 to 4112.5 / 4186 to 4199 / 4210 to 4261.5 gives 0.04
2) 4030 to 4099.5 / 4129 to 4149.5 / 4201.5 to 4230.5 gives 0.06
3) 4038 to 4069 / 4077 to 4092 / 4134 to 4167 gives 0.00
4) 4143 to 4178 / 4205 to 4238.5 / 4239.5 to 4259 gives 0.03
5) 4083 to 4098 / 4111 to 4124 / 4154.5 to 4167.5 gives 0.05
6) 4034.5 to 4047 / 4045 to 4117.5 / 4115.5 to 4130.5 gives -0.04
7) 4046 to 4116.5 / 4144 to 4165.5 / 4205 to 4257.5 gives 0.02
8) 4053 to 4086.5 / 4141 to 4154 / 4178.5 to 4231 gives 0.02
